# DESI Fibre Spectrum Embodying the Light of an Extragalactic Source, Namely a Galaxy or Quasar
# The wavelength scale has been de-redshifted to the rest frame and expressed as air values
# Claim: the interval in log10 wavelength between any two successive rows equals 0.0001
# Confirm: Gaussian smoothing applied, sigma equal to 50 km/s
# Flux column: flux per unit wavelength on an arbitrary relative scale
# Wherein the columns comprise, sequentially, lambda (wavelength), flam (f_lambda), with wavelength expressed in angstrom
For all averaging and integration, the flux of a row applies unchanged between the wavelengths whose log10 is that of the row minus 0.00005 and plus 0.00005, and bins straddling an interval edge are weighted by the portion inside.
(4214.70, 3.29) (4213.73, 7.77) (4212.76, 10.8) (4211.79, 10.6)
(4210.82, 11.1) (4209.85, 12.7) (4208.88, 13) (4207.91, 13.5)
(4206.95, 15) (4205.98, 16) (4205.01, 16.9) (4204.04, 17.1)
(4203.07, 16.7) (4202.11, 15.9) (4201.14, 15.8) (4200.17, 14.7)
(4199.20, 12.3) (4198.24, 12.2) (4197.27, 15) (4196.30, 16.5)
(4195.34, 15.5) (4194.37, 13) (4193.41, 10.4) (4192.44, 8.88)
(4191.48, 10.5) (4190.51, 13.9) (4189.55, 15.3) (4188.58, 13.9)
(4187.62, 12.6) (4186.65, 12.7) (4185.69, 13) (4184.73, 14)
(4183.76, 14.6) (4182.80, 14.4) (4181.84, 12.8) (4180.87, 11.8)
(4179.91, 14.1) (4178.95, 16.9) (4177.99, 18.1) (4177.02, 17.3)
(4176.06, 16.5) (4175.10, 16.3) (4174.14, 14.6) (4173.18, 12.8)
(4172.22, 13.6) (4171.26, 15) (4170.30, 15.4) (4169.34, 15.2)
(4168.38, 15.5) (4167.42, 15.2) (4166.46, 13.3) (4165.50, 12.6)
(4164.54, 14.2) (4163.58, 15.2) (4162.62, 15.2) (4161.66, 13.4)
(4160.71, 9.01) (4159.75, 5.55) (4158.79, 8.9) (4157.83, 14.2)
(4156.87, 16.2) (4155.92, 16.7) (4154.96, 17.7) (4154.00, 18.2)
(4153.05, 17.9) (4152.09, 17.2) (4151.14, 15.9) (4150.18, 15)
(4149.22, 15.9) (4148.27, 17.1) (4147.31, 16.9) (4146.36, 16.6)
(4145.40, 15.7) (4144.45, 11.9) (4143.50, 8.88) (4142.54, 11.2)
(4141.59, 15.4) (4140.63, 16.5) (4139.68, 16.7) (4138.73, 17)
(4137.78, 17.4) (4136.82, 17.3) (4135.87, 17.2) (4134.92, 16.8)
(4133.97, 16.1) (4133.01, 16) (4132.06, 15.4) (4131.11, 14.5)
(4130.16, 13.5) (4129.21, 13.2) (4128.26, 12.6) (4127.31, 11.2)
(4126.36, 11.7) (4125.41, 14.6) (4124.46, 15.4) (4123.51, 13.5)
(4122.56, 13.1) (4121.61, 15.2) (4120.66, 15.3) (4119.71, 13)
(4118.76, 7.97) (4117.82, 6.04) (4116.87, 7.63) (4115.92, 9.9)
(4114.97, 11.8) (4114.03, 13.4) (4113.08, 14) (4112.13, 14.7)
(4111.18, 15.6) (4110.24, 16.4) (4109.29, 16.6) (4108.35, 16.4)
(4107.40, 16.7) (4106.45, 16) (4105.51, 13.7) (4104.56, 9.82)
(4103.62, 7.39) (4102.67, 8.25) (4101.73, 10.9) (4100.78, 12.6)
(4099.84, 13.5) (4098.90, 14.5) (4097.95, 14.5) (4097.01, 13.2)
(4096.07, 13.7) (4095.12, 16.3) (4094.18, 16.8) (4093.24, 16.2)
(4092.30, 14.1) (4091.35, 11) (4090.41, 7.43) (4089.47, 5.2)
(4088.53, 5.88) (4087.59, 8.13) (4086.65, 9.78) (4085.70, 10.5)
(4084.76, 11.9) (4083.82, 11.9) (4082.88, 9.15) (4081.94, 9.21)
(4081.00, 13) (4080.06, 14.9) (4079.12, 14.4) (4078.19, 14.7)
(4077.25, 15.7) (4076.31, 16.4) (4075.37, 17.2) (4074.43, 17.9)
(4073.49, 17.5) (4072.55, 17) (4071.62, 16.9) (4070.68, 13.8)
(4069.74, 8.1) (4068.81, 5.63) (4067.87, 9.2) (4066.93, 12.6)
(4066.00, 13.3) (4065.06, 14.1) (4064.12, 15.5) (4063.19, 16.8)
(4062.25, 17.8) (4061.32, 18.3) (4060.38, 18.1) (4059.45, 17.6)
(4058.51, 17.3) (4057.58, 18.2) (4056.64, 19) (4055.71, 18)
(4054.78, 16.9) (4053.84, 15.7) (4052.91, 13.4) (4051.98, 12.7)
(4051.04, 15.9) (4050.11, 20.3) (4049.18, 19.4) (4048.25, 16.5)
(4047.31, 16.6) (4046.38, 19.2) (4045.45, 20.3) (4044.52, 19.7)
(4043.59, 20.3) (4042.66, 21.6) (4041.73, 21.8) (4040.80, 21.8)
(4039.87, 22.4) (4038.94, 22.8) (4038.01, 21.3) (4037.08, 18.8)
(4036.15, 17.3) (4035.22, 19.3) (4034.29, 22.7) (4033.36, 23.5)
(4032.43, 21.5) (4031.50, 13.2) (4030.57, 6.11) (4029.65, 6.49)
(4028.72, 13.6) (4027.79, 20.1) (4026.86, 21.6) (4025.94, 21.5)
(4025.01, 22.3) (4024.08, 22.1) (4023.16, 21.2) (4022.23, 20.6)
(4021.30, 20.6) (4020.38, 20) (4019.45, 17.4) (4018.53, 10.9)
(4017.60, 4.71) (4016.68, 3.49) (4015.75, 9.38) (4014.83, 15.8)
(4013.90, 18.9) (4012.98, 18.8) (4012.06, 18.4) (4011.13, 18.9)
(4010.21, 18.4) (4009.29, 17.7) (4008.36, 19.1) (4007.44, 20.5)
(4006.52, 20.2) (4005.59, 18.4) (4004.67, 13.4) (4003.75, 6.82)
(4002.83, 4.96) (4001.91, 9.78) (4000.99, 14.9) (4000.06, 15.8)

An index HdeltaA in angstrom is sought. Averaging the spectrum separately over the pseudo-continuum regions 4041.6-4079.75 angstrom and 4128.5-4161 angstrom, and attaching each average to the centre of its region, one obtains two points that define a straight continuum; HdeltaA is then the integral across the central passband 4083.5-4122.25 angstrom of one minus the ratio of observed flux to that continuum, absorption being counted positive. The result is 8.3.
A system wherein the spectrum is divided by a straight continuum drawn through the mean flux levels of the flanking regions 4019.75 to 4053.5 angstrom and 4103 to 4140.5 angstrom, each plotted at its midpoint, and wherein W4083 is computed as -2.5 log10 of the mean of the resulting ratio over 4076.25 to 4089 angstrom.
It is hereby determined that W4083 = 0.36 mag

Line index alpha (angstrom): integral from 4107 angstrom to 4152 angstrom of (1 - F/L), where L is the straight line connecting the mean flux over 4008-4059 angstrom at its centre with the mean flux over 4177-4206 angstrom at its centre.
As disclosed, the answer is 3.7 angstrom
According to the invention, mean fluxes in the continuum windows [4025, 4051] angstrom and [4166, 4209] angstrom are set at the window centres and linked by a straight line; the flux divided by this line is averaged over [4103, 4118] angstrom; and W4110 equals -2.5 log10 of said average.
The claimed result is 0.28 mag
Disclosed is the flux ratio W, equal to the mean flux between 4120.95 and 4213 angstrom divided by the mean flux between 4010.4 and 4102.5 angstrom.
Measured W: 0.9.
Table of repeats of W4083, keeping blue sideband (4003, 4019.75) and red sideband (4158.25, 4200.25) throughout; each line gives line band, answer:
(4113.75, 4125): 0.189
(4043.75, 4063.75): -0.202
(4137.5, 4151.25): -0.092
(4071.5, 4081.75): -0.097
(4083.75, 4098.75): 0.217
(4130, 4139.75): -0.162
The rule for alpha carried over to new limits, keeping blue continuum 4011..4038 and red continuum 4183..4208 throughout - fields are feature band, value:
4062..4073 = 2.0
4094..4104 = 1.8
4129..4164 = -0.1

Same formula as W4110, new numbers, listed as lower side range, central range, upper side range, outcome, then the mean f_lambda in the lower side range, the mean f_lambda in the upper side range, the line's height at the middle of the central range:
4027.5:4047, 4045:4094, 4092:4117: 0.143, 18.7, 13.6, 16.3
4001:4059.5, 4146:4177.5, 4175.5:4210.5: -0.001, 17.2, 14.3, 14.8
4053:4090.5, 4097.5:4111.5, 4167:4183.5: 0.055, 13.8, 15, 14.2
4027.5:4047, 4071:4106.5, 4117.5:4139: 0.254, 18.7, 14.1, 16.1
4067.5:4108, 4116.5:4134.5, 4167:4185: 0.052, 12.6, 15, 13.6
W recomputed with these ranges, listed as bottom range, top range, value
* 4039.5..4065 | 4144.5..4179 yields 0.83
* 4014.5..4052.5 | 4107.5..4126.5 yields 0.74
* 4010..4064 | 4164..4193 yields 0.80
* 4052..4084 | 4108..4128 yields 0.87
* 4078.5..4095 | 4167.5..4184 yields 1.33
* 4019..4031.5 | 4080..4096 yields 0.63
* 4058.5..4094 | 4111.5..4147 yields 1.04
